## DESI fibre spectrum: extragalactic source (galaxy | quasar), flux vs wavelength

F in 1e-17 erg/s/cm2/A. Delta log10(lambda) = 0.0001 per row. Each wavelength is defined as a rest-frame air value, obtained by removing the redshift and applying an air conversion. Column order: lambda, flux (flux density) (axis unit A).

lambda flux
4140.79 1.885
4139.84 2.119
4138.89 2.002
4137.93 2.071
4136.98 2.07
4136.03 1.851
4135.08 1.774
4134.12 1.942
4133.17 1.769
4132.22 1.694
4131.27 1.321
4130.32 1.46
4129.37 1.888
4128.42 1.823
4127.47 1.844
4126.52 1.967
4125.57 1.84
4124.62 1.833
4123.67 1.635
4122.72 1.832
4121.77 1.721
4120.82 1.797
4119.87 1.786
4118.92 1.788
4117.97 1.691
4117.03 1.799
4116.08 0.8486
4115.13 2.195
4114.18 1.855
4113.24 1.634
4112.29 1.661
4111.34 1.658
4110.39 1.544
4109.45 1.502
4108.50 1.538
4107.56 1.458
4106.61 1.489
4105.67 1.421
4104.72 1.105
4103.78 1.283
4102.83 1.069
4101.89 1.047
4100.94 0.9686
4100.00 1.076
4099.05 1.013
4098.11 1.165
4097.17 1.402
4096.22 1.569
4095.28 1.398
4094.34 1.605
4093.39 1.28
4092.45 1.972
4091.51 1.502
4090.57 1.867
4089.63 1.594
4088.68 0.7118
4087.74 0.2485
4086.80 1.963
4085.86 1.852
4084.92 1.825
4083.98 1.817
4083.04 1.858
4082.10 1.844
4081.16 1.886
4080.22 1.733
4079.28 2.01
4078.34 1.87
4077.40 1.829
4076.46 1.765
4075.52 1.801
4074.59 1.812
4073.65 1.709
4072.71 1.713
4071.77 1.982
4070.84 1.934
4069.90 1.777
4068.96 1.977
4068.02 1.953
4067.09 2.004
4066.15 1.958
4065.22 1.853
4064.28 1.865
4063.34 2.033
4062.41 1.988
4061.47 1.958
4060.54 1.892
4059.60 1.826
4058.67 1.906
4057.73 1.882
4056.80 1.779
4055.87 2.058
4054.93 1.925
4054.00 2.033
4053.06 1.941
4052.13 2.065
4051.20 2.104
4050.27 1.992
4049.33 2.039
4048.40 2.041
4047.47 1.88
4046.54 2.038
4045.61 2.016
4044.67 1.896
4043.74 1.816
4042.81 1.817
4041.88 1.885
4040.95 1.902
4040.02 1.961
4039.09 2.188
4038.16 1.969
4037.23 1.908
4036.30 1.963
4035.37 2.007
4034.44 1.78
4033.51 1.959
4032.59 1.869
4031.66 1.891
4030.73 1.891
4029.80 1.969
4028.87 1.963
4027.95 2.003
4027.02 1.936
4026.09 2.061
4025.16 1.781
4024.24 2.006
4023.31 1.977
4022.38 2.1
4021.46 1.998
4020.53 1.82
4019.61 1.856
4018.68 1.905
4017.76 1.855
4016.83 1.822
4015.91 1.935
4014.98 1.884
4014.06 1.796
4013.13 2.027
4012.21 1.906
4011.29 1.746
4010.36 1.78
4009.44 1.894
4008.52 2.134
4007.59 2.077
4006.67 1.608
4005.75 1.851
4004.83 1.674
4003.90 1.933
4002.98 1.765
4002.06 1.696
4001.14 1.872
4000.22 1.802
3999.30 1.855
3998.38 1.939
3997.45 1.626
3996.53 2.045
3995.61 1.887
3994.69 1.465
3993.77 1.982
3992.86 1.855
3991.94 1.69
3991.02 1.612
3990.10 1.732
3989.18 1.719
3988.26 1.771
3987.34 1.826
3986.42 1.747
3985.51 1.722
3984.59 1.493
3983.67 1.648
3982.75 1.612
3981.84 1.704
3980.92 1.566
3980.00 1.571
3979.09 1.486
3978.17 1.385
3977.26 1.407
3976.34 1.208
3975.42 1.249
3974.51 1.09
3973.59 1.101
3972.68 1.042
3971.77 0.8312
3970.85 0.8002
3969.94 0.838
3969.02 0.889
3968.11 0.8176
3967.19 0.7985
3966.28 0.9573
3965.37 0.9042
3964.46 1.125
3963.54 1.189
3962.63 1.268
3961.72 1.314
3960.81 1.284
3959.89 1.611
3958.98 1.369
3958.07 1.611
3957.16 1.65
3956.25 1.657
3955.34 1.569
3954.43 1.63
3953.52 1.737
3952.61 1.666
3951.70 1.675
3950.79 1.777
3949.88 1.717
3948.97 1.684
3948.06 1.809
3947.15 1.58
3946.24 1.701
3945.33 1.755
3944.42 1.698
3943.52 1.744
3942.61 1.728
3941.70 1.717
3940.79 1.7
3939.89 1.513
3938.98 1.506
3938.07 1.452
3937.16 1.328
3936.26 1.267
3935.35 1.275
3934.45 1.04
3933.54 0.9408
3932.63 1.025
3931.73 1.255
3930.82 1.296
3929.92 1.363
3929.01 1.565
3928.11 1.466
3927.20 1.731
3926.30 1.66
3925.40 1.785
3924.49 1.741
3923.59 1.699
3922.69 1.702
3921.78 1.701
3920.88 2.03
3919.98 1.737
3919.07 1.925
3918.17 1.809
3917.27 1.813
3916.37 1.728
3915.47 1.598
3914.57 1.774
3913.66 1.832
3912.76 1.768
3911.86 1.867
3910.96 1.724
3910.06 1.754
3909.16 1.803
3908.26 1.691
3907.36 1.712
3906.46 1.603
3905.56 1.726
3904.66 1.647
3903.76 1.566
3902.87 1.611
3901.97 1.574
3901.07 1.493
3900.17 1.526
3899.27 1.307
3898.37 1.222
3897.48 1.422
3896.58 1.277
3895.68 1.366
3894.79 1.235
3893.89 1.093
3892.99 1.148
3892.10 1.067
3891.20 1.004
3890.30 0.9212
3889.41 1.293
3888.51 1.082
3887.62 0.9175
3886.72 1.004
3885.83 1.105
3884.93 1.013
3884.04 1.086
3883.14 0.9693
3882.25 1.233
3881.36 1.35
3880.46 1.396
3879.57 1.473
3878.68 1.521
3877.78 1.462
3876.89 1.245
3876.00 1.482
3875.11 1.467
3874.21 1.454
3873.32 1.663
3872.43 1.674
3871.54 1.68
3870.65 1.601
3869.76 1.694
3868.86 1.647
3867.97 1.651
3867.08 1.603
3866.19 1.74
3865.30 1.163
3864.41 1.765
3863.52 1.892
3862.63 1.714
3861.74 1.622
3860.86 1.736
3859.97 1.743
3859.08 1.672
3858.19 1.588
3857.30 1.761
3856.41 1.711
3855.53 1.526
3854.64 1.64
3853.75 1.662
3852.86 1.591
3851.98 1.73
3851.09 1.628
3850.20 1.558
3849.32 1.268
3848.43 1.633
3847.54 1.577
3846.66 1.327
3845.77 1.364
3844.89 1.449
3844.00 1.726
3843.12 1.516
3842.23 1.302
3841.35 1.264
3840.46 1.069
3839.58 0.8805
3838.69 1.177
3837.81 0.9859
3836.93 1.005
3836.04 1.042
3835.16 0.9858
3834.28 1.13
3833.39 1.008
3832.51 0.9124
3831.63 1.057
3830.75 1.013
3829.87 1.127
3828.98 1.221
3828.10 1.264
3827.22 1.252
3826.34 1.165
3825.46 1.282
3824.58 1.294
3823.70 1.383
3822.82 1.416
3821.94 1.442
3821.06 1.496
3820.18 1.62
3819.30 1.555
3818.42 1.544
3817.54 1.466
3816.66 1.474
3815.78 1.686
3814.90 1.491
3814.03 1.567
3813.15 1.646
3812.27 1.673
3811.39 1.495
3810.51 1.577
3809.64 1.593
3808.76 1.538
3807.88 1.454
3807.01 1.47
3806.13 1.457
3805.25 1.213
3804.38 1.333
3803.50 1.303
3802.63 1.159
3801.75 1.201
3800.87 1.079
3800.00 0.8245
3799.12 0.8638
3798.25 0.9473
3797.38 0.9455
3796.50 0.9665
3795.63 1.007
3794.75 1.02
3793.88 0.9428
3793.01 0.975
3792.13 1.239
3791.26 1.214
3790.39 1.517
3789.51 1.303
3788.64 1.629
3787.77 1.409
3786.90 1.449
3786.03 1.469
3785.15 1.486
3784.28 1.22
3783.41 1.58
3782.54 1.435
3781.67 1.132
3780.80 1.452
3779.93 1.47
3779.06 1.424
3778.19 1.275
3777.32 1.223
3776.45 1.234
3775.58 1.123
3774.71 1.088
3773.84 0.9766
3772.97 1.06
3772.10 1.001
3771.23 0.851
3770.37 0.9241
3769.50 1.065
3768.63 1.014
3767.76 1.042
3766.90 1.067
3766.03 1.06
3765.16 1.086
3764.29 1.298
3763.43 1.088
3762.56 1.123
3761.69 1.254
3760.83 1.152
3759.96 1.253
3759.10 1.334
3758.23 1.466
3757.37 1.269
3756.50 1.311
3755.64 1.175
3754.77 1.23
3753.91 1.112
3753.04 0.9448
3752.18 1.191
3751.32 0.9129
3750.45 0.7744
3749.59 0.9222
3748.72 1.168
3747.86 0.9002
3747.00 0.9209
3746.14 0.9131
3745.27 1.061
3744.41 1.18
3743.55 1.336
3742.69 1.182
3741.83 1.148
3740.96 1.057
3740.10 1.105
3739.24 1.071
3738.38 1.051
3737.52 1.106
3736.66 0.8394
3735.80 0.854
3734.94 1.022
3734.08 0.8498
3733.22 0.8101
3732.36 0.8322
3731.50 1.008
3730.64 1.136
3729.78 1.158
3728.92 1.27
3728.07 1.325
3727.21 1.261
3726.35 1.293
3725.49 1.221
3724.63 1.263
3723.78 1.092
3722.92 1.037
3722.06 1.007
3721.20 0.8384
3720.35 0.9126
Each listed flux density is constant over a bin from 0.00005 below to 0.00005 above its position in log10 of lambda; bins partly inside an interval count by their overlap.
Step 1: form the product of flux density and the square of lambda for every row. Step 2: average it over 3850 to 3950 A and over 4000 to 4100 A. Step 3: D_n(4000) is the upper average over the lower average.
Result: 1.30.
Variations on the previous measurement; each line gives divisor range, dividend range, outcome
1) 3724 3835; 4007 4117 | 1.69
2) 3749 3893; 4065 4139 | 1.45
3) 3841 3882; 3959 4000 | 0.97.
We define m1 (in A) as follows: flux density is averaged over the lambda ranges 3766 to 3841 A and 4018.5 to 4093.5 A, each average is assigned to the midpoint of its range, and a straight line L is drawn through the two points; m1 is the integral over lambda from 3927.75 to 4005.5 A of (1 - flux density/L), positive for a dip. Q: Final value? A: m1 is 7.4 A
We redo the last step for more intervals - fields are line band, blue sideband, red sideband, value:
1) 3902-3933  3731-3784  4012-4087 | -2.3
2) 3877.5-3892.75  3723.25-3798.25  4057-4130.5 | 1.9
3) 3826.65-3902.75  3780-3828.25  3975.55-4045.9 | 5.7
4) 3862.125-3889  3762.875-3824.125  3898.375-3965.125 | 0.6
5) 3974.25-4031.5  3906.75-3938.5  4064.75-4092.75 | -3.5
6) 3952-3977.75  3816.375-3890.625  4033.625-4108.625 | 5.4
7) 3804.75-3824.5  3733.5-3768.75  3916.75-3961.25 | -3.9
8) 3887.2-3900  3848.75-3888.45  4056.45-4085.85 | 3.1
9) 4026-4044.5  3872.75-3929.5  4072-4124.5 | -4.7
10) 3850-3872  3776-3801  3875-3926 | -4.2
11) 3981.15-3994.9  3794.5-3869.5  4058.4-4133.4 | -1.5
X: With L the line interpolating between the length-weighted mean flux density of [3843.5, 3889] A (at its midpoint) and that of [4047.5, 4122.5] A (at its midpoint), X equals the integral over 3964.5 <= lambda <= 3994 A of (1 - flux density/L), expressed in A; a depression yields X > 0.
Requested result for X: 4.2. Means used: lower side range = 1.49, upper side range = 1.69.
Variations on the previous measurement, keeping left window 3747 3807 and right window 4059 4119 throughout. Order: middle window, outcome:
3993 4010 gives -3.8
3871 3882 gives -1.4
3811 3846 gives -1.8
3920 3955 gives -4.1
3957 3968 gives 1.6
